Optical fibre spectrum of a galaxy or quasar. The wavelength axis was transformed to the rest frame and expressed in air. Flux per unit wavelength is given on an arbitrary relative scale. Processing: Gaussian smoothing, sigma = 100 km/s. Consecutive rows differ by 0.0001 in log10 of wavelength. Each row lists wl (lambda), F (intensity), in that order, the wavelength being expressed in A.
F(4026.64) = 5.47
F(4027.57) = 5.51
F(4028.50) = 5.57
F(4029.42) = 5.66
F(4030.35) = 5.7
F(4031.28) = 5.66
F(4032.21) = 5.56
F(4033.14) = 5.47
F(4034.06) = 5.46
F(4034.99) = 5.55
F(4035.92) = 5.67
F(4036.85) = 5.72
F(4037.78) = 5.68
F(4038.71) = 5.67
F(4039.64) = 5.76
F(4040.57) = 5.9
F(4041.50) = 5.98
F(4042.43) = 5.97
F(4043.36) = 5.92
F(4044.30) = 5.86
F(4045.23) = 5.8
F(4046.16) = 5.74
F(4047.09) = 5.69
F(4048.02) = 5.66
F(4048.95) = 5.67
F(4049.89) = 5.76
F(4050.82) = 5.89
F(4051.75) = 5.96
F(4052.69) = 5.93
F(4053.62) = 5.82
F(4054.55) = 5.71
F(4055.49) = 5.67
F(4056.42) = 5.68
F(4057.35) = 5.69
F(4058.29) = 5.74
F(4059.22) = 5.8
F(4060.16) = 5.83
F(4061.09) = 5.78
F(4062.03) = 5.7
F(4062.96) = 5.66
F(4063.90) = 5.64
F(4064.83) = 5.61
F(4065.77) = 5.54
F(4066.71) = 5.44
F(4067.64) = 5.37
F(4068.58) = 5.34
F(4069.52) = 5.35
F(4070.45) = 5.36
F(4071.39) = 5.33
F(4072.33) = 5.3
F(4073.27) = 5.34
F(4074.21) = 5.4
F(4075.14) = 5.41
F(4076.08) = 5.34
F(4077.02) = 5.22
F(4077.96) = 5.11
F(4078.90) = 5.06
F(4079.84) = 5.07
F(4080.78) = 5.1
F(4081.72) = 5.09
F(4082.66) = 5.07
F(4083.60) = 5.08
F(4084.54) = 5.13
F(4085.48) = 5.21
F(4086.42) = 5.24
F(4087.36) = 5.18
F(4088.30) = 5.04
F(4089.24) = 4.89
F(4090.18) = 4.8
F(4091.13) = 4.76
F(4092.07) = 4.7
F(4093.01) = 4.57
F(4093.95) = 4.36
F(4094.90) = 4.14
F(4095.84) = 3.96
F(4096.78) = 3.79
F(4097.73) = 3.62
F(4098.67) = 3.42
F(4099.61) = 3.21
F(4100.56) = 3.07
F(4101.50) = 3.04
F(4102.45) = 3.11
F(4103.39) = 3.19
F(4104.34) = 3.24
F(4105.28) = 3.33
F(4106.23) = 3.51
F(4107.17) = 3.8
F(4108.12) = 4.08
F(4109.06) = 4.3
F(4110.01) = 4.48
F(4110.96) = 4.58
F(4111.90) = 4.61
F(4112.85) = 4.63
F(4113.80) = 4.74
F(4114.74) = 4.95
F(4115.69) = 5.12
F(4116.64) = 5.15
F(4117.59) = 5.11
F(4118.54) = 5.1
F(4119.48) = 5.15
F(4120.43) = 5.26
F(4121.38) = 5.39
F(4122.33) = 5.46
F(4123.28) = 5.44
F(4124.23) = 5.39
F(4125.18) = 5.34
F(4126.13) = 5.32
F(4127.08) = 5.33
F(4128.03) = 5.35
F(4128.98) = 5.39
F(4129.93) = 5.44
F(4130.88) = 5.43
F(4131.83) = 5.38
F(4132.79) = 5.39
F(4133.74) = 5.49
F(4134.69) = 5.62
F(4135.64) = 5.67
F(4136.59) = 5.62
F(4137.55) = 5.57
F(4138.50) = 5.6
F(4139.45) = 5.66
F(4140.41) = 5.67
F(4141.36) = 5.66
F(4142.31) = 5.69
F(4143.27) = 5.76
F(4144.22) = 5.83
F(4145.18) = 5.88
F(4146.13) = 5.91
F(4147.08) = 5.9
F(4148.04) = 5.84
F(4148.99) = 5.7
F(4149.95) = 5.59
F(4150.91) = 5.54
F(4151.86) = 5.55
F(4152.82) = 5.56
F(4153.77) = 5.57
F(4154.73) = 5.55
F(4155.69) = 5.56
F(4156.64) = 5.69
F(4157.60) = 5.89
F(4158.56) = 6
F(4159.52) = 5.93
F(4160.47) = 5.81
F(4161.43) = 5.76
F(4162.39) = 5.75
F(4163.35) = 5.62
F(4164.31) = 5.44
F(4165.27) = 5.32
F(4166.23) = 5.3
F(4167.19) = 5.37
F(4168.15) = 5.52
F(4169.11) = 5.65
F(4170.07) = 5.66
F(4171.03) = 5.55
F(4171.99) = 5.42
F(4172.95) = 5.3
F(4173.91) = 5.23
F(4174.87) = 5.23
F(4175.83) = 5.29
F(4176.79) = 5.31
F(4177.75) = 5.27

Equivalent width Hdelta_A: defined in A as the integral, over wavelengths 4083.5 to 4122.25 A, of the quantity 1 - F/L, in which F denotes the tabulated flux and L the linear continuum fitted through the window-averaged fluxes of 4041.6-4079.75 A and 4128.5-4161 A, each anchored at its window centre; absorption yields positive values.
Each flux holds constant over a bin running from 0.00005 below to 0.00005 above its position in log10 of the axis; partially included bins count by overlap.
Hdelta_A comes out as 8.5 A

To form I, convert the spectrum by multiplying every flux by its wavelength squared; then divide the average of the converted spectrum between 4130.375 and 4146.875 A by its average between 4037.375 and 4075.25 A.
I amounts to 1.04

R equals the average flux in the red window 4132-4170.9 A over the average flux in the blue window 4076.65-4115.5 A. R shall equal 1.3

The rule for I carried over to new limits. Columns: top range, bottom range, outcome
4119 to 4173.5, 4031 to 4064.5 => 1.02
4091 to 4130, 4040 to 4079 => 0.81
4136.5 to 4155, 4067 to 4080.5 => 1.11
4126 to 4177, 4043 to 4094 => 1.07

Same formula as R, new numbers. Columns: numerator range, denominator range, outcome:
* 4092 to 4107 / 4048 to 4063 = 0.63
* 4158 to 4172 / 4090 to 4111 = 1.46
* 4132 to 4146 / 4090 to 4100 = 1.38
